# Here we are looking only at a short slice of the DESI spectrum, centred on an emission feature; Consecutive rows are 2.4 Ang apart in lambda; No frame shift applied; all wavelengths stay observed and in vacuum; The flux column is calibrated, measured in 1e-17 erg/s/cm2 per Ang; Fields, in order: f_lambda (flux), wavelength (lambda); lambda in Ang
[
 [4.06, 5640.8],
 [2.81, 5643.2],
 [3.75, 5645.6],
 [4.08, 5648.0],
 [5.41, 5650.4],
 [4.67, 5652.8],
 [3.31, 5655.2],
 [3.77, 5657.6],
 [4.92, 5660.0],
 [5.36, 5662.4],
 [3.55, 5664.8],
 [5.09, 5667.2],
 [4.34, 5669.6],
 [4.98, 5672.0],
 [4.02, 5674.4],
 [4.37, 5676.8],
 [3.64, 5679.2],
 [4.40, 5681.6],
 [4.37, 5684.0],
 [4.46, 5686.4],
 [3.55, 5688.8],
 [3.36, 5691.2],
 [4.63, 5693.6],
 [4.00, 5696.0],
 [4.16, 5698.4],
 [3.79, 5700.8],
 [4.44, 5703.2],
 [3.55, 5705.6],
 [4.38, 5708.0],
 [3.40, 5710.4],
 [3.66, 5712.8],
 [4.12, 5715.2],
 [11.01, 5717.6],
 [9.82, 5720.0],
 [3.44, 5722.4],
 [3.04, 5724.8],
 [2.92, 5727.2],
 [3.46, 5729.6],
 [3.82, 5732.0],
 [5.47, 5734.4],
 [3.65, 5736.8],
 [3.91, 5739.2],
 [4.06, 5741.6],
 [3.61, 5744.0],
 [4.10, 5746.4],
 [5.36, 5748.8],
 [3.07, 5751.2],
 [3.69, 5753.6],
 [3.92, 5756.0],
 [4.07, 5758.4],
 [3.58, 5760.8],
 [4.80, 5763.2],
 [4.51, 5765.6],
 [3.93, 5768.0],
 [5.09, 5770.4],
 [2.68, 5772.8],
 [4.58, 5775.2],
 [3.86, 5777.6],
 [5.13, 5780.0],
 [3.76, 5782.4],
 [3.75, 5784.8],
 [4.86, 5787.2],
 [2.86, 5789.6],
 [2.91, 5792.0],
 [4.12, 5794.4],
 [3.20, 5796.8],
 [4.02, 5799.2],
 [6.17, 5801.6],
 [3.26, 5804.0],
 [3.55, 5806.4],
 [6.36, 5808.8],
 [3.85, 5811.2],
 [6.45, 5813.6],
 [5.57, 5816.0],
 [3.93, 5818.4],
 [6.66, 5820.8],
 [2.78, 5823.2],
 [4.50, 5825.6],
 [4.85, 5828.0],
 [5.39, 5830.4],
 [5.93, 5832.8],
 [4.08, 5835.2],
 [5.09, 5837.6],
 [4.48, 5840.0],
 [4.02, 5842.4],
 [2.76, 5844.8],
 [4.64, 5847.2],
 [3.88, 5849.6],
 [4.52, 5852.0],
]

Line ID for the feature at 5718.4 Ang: H-beta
